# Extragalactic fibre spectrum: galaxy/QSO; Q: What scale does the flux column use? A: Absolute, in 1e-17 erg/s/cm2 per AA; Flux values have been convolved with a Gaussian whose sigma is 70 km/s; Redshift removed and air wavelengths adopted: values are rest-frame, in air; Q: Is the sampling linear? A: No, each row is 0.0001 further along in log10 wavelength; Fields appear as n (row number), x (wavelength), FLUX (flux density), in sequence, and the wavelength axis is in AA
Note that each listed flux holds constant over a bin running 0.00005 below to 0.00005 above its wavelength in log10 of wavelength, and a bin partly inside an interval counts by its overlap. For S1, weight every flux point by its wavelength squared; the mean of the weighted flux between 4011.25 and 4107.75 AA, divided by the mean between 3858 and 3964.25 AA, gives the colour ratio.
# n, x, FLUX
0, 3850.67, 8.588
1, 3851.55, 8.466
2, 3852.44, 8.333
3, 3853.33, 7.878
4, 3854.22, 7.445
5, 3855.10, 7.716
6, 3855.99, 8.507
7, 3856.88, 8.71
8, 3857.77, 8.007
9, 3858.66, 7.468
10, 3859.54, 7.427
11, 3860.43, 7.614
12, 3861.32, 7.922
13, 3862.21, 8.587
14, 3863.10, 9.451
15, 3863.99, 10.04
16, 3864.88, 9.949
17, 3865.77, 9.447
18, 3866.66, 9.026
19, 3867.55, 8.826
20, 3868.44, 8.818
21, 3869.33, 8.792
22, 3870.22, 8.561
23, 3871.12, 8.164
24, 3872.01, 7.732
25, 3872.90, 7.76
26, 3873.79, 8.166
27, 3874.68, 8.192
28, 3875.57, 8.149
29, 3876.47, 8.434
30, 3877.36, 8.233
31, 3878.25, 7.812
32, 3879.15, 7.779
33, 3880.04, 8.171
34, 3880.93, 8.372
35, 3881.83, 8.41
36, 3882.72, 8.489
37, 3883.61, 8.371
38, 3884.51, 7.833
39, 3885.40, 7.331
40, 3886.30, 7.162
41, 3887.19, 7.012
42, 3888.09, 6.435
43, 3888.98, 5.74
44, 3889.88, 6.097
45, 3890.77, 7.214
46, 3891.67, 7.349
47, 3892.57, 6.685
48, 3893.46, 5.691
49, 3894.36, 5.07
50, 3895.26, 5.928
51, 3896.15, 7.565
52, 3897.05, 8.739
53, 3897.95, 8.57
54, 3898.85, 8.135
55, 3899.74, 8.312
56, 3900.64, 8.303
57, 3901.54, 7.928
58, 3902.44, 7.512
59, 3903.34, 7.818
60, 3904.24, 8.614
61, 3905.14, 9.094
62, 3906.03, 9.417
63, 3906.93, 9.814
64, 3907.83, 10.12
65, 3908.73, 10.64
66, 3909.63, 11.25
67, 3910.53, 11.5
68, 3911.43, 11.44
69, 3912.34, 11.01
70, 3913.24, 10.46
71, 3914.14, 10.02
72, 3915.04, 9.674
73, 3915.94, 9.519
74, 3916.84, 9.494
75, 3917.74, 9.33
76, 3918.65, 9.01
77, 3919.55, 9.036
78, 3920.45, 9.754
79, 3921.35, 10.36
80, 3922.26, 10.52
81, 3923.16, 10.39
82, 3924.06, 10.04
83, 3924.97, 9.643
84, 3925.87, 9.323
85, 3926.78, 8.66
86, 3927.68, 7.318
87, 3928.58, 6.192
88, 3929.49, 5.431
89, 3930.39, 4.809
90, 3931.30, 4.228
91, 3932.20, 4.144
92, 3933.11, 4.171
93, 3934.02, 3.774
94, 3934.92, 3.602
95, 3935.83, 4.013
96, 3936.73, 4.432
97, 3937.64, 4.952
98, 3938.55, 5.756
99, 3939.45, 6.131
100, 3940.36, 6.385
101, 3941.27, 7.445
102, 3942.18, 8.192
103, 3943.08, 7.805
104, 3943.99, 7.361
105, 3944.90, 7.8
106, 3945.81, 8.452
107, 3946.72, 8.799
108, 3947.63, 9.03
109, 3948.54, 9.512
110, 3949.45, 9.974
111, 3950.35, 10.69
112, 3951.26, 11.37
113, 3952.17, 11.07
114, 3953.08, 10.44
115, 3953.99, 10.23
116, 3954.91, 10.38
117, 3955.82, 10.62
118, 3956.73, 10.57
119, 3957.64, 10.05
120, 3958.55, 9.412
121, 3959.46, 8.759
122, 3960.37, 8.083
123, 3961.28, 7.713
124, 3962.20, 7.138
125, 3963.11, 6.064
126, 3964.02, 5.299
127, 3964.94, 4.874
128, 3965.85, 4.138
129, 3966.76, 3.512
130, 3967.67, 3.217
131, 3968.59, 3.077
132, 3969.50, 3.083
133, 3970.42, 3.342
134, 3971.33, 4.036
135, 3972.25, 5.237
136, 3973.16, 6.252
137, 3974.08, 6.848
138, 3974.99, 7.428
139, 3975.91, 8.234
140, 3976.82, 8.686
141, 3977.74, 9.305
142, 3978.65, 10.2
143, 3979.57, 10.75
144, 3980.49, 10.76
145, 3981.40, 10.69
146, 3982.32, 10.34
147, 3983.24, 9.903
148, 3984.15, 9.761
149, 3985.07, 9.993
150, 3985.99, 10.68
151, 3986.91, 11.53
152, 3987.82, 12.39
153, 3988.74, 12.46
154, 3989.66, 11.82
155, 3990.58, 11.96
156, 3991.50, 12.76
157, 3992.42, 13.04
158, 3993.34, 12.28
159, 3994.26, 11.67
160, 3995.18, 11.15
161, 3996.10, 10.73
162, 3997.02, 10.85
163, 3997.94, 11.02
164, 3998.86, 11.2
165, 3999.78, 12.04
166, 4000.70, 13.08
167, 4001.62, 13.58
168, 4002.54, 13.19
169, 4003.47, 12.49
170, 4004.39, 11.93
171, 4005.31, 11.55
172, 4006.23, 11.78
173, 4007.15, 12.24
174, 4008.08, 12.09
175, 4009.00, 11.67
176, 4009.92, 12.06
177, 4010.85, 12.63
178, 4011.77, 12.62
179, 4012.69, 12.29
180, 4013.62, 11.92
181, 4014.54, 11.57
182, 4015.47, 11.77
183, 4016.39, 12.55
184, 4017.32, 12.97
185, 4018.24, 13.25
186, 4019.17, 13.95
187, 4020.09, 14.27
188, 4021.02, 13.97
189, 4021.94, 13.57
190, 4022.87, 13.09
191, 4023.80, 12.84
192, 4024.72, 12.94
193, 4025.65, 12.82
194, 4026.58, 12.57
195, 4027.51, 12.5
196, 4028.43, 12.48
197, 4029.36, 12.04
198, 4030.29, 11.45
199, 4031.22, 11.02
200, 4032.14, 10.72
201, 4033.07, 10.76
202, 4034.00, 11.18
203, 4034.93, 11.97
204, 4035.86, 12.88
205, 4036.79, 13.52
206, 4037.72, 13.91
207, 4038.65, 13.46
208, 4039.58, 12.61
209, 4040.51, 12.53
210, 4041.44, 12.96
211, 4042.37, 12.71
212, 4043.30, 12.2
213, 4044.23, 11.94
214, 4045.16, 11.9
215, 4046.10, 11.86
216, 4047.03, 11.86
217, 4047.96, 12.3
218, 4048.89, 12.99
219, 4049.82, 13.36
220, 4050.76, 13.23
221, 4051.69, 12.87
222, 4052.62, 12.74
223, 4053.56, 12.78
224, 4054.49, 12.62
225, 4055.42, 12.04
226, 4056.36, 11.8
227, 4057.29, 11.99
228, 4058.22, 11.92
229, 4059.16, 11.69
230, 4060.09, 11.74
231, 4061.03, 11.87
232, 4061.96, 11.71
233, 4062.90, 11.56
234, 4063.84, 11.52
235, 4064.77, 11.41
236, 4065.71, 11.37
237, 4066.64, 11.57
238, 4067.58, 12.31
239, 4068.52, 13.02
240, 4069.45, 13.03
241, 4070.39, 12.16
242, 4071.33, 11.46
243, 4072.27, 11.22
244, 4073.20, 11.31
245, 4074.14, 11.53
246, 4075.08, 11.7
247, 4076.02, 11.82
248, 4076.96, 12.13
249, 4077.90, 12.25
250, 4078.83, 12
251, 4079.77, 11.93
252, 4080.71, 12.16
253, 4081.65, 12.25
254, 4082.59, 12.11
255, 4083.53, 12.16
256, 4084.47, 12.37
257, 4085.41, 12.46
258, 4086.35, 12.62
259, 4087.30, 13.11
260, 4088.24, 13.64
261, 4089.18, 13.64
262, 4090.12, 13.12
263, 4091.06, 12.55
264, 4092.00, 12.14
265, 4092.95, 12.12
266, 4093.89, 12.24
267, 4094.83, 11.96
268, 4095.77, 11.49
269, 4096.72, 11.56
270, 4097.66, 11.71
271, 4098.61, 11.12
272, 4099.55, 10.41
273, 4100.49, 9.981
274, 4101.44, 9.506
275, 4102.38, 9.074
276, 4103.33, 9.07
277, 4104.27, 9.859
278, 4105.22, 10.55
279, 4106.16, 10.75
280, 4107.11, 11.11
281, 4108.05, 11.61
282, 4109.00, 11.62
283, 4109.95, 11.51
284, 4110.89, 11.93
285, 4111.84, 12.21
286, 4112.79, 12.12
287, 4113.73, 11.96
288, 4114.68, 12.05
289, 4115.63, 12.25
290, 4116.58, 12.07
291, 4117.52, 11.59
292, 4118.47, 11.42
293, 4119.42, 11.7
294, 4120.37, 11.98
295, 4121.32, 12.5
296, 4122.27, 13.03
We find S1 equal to 1.59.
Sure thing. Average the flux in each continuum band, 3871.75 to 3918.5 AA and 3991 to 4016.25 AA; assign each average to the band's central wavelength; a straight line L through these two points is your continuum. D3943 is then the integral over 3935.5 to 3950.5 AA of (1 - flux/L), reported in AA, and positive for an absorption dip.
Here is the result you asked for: 3.89 AA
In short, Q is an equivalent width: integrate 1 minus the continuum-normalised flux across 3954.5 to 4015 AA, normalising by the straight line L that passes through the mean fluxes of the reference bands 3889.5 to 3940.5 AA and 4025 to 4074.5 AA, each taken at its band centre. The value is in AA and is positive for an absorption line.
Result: 2.8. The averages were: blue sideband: 7.91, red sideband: 12.2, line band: 9.74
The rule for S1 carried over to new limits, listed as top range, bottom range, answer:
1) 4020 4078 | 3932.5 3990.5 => 1.61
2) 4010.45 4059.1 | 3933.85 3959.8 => 1.59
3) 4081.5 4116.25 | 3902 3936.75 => 1.52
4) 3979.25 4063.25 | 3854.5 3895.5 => 1.66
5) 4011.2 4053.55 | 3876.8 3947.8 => 1.69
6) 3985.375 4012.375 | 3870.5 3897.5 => 1.70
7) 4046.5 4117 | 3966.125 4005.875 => 1.28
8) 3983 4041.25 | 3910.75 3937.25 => 1.61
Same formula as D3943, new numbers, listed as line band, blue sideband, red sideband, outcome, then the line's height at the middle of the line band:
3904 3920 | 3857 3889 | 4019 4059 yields -1.4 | 9.21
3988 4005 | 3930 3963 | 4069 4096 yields -4.9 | 9.36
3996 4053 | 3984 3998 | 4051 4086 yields -3.2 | 11.8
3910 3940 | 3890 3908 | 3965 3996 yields 1.0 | 8.13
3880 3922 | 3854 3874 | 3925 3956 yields -3.1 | 7.96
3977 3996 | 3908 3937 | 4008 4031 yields 0.0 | 11.1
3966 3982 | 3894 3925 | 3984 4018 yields 6.4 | 11.2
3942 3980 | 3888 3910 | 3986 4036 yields 9.1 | 10.3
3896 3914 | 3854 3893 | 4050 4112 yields -1.5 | 8.61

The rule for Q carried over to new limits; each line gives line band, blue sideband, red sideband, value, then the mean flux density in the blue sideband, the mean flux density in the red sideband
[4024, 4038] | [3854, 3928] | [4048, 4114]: -1.51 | 8.54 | 11.9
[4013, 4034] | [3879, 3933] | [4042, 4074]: -2.31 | 8.28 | 12.1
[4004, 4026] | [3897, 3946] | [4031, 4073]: -3.13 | 8.09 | 12.2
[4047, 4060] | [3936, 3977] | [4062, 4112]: -2.28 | 7.34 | 11.7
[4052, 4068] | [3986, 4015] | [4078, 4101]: 0.21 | 12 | 12.1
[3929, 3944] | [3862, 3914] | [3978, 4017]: 6.80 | 8.38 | 11.7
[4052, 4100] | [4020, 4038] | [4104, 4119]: -0.46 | 12.5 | 11.6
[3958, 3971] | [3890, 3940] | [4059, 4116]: 4.96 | 7.94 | 11.7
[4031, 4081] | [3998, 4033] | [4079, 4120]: -0.28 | 12.4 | 11.7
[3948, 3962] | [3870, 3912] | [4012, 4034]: 0.47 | 8.11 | 12.5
